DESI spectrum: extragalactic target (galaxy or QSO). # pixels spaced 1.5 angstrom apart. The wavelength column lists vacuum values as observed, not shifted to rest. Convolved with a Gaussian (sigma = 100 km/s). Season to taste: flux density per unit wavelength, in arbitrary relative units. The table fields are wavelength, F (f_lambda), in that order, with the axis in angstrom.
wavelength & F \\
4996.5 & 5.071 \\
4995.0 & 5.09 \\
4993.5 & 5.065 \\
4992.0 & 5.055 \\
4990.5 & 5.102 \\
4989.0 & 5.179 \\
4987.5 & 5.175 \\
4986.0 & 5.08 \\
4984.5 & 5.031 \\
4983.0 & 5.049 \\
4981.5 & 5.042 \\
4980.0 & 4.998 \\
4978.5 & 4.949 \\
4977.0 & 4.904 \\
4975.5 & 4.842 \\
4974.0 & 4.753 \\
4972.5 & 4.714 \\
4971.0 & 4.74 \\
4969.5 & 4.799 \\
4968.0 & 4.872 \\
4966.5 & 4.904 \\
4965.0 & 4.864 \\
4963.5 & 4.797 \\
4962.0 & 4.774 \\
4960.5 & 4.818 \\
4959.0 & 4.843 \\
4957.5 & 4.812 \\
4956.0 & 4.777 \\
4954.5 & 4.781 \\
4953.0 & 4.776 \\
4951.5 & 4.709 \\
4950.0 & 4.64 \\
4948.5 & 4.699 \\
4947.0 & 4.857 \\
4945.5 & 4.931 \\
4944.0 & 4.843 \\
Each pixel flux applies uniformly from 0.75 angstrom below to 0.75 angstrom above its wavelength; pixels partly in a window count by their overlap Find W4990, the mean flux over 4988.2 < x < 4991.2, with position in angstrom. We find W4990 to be 5.14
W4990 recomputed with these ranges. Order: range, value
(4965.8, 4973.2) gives 4.81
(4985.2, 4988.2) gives 5.13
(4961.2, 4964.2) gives 4.79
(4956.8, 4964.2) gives 4.81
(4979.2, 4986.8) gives 5.04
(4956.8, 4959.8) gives 4.83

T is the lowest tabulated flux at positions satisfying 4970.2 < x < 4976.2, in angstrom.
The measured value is 4.714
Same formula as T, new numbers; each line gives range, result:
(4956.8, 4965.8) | 4.774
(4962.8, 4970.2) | 4.797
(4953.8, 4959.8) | 4.777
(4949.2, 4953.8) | 4.64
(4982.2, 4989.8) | 5.031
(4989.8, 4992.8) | 5.055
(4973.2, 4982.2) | 4.753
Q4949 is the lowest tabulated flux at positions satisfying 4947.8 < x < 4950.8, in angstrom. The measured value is 4.64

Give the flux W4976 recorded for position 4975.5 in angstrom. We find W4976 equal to 4.842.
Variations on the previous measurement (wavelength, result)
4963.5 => 4.797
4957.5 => 4.812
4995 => 5.09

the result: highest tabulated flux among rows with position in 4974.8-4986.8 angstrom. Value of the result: 5.08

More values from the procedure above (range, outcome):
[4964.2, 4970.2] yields 4.904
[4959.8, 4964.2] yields 4.818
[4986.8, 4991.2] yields 5.179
